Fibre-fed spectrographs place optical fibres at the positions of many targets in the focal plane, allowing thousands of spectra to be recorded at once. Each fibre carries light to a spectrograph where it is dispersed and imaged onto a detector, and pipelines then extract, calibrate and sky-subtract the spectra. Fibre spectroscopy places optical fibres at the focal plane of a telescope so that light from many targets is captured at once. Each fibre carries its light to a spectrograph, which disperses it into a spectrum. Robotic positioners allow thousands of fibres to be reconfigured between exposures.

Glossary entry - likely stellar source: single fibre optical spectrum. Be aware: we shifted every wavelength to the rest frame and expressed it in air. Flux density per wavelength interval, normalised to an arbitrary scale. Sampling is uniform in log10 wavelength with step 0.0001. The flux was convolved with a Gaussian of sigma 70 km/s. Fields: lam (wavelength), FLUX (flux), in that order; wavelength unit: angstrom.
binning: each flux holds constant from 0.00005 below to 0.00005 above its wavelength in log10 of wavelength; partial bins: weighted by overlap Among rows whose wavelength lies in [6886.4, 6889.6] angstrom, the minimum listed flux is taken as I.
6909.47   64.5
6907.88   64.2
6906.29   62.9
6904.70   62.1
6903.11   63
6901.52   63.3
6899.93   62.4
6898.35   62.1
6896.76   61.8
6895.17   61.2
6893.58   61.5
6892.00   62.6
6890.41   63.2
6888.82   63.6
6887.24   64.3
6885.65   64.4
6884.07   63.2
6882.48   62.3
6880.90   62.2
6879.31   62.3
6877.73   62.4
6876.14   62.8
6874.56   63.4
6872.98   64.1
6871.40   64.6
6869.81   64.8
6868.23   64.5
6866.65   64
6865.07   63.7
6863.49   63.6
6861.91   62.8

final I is 63.6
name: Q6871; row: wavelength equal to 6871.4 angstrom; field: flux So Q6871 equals 64.6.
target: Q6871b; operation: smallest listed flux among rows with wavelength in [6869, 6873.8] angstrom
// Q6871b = 64.1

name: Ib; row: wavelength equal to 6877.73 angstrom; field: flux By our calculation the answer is 62.4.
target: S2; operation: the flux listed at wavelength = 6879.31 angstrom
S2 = 62.3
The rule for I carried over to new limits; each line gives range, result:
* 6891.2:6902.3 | 61.2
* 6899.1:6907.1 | 62.1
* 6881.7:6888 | 62.3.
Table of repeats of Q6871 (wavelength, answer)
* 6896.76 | 61.8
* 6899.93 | 62.4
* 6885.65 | 64.4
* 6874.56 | 63.4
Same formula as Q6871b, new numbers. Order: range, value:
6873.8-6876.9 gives 62.8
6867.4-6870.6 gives 64.5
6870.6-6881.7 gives 62.2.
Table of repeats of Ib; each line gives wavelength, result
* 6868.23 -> 64.5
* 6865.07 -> 63.7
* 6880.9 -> 62.2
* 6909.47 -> 64.5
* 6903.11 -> 63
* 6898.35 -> 62.1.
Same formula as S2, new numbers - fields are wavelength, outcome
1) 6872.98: 64.1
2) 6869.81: 64.8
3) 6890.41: 63.2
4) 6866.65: 64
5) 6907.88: 64.2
